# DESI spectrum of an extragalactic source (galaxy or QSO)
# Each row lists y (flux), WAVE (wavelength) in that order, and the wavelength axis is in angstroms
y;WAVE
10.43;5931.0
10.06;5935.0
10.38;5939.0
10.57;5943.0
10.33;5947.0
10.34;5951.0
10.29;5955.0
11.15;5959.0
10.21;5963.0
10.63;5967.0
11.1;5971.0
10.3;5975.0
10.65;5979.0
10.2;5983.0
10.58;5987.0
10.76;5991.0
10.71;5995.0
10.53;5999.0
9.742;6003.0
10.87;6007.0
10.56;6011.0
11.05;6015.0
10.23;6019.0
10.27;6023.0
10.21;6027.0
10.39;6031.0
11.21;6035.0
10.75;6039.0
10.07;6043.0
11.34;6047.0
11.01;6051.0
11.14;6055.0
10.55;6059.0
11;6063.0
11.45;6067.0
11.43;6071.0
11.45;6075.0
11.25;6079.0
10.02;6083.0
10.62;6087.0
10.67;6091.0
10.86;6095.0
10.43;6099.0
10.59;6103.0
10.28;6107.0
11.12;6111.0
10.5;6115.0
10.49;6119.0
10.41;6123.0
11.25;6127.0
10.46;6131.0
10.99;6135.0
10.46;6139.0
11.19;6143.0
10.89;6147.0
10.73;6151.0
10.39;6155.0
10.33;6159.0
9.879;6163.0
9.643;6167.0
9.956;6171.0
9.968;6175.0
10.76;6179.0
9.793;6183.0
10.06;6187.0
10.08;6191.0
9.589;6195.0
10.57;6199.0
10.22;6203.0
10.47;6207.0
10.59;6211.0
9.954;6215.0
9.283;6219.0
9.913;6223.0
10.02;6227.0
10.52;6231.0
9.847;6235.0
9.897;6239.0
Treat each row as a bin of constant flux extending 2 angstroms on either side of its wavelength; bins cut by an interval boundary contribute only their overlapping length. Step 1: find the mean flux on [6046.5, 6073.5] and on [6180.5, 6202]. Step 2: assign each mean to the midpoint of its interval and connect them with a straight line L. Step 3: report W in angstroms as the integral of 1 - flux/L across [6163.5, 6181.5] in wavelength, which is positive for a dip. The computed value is 0.25 angstroms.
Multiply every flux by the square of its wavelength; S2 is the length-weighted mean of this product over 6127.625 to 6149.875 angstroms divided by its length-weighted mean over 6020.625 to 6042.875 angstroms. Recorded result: 1.07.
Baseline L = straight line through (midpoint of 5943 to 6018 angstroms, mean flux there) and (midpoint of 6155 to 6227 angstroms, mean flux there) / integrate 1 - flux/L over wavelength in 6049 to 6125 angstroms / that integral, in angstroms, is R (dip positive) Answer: -3.6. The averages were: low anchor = 10.6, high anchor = 10.1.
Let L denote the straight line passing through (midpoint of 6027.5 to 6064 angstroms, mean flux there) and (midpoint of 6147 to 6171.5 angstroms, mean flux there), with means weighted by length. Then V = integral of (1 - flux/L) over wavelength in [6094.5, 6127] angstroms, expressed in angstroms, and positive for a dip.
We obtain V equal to -0.4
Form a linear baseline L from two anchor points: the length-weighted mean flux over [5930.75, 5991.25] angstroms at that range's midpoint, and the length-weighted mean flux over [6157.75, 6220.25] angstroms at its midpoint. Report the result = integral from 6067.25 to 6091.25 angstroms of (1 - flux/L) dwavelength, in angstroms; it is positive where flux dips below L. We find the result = -1.6 angstroms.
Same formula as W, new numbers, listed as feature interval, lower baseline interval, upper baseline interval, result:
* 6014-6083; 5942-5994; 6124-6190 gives -2.3 angstroms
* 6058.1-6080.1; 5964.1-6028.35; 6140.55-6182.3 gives -1.6 angstroms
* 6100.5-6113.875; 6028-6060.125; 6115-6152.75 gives 0.1 angstroms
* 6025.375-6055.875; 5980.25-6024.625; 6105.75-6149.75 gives -0.5 angstroms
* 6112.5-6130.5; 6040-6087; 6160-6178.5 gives -0.4 angstroms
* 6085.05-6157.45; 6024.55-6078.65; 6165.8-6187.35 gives -1.7 angstroms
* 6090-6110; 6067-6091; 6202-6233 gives 0.5 angstroms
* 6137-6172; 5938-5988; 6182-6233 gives -0.7 angstroms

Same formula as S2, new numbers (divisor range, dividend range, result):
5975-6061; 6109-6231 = 1.02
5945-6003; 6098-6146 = 1.07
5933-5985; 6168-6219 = 1.04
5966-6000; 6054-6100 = 1.06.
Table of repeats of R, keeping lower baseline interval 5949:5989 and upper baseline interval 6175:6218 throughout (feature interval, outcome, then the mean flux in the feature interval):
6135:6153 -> -1.0 angstroms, 10.8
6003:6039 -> -0.3 angstroms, 10.6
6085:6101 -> -0.5 angstroms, 10.6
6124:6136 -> -0.7 angstroms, 10.9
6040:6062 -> -0.9 angstroms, 10.8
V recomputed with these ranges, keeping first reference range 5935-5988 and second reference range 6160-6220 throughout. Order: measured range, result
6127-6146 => -1.2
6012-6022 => -0.2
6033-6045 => -0.4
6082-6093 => -0.2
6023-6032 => 0.1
